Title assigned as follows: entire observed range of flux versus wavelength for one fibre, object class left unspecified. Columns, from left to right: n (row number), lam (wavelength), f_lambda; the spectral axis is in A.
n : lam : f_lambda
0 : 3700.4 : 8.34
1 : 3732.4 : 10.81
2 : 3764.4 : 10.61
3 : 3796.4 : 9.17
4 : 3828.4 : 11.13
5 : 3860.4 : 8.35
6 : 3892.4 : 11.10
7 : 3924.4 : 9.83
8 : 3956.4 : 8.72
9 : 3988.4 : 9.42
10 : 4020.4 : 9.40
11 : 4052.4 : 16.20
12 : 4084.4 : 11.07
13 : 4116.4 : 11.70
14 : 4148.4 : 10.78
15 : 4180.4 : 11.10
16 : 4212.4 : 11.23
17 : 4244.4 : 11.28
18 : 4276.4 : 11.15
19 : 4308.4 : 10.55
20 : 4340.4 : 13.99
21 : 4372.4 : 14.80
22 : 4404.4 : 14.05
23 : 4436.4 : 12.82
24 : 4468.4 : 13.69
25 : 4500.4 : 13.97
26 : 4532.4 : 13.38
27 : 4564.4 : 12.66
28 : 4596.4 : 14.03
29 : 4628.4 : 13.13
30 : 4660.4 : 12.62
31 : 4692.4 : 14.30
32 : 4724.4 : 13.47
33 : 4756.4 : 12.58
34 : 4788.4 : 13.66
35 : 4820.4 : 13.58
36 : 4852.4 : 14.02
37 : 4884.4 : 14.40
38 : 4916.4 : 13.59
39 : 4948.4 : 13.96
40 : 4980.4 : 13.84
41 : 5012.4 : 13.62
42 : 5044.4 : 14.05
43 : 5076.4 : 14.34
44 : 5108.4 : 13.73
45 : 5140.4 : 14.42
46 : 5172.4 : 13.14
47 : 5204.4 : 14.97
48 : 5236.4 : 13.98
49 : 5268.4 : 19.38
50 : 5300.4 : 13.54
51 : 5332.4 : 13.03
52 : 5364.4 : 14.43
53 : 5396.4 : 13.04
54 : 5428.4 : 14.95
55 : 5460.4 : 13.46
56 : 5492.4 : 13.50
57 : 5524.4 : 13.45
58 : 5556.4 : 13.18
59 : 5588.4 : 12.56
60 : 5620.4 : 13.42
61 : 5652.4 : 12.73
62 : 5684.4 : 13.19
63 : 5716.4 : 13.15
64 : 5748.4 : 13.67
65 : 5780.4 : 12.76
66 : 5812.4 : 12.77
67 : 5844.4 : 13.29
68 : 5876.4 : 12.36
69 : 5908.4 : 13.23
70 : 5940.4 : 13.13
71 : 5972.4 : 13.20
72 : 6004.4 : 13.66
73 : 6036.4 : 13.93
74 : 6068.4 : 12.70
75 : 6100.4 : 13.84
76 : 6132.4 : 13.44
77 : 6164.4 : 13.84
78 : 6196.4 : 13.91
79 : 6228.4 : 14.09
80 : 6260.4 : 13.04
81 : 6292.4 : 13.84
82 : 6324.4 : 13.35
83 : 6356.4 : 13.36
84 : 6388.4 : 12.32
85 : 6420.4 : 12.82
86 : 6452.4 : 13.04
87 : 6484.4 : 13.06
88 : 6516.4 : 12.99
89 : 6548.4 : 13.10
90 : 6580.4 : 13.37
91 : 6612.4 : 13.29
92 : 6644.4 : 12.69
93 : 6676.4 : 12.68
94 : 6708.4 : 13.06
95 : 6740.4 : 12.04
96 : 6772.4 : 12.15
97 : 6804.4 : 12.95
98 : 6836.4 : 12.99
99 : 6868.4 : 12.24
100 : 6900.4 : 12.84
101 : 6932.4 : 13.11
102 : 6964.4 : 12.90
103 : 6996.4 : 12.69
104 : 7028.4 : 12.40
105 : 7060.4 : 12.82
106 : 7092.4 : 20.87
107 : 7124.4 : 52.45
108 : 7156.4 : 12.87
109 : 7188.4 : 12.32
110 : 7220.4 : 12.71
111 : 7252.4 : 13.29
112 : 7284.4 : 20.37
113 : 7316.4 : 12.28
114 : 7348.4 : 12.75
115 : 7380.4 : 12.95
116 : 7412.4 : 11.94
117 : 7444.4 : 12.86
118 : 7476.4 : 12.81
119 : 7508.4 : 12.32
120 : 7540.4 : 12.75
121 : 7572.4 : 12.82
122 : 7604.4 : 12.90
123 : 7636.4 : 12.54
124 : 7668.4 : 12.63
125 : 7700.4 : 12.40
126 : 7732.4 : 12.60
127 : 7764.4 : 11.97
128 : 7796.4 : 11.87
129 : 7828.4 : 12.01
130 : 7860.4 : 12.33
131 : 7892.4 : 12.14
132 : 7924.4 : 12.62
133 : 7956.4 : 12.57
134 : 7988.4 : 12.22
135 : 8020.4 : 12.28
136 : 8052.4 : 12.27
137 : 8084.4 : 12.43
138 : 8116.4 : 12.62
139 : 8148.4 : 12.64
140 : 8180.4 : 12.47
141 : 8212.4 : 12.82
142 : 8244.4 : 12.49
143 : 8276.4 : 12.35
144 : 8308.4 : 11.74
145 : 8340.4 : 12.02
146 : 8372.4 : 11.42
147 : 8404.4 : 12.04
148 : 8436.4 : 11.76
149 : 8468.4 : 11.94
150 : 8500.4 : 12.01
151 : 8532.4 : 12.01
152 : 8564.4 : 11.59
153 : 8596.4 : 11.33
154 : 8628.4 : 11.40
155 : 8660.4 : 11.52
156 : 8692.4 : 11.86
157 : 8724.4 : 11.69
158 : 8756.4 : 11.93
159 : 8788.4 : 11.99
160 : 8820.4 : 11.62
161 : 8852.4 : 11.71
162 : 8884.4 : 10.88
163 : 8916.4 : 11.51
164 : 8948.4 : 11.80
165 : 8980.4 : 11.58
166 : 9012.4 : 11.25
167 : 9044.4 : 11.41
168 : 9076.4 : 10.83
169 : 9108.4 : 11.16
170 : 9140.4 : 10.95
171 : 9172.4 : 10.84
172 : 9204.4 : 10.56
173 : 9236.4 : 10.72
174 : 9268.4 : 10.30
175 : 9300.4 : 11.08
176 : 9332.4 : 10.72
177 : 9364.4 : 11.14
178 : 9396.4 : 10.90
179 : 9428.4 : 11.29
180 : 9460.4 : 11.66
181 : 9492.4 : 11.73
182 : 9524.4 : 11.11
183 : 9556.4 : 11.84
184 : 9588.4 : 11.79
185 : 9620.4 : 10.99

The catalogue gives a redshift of 0.083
